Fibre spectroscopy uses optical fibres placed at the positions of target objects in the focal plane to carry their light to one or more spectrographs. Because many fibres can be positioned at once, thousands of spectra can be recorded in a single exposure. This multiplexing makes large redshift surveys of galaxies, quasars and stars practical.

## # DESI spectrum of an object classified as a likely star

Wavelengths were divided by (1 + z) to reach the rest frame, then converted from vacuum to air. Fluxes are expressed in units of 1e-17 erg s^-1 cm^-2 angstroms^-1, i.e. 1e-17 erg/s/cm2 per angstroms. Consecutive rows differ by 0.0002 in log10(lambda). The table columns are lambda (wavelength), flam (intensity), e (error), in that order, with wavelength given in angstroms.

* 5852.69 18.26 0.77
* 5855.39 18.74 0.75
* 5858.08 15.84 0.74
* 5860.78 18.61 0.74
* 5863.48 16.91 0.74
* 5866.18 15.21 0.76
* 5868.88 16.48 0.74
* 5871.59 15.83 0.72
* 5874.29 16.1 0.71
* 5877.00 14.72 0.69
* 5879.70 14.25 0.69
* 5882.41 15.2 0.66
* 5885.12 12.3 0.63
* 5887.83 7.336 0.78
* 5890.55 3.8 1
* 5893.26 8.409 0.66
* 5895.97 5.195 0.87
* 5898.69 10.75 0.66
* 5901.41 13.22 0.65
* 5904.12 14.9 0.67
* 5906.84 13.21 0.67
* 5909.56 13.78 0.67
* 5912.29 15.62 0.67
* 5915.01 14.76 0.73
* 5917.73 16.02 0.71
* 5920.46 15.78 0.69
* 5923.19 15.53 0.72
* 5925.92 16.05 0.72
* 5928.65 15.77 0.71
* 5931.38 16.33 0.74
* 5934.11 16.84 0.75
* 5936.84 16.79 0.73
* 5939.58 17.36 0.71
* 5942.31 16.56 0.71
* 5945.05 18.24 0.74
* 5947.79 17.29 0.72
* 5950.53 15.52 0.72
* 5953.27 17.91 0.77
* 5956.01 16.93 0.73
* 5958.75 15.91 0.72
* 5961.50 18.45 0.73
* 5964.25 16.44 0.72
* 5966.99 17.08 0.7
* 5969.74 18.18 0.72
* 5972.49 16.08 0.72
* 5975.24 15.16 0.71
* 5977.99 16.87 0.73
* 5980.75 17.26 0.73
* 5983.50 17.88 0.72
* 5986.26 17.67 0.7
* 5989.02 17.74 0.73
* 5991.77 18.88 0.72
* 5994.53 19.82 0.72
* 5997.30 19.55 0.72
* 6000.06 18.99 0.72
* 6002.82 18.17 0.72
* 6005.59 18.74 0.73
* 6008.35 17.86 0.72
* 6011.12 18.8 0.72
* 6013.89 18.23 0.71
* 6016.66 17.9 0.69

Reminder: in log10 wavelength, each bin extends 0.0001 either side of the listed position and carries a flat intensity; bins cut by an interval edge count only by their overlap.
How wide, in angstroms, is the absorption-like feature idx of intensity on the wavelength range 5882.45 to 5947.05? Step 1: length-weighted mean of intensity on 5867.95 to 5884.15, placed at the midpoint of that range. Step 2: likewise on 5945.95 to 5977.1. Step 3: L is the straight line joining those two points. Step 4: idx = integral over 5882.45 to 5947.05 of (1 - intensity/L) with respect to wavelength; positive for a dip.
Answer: 9.3 angstroms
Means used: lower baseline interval 15.3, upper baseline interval 16.8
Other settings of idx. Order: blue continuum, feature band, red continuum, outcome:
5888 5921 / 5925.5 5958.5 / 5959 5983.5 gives -4.7 angstroms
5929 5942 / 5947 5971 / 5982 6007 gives 0.6 angstroms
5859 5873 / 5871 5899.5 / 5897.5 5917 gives 8.0 angstroms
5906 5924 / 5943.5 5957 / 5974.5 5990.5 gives -0.9 angstroms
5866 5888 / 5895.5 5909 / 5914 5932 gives 2.8 angstroms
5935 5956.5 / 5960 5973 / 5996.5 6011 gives 0.2 angstroms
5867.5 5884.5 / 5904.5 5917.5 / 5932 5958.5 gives 1.3 angstroms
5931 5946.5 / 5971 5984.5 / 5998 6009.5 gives 1.0 angstroms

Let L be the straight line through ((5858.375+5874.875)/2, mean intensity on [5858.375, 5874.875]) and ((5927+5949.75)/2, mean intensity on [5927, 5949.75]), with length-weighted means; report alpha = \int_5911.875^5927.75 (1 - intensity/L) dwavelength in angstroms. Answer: 1.1 angstroms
